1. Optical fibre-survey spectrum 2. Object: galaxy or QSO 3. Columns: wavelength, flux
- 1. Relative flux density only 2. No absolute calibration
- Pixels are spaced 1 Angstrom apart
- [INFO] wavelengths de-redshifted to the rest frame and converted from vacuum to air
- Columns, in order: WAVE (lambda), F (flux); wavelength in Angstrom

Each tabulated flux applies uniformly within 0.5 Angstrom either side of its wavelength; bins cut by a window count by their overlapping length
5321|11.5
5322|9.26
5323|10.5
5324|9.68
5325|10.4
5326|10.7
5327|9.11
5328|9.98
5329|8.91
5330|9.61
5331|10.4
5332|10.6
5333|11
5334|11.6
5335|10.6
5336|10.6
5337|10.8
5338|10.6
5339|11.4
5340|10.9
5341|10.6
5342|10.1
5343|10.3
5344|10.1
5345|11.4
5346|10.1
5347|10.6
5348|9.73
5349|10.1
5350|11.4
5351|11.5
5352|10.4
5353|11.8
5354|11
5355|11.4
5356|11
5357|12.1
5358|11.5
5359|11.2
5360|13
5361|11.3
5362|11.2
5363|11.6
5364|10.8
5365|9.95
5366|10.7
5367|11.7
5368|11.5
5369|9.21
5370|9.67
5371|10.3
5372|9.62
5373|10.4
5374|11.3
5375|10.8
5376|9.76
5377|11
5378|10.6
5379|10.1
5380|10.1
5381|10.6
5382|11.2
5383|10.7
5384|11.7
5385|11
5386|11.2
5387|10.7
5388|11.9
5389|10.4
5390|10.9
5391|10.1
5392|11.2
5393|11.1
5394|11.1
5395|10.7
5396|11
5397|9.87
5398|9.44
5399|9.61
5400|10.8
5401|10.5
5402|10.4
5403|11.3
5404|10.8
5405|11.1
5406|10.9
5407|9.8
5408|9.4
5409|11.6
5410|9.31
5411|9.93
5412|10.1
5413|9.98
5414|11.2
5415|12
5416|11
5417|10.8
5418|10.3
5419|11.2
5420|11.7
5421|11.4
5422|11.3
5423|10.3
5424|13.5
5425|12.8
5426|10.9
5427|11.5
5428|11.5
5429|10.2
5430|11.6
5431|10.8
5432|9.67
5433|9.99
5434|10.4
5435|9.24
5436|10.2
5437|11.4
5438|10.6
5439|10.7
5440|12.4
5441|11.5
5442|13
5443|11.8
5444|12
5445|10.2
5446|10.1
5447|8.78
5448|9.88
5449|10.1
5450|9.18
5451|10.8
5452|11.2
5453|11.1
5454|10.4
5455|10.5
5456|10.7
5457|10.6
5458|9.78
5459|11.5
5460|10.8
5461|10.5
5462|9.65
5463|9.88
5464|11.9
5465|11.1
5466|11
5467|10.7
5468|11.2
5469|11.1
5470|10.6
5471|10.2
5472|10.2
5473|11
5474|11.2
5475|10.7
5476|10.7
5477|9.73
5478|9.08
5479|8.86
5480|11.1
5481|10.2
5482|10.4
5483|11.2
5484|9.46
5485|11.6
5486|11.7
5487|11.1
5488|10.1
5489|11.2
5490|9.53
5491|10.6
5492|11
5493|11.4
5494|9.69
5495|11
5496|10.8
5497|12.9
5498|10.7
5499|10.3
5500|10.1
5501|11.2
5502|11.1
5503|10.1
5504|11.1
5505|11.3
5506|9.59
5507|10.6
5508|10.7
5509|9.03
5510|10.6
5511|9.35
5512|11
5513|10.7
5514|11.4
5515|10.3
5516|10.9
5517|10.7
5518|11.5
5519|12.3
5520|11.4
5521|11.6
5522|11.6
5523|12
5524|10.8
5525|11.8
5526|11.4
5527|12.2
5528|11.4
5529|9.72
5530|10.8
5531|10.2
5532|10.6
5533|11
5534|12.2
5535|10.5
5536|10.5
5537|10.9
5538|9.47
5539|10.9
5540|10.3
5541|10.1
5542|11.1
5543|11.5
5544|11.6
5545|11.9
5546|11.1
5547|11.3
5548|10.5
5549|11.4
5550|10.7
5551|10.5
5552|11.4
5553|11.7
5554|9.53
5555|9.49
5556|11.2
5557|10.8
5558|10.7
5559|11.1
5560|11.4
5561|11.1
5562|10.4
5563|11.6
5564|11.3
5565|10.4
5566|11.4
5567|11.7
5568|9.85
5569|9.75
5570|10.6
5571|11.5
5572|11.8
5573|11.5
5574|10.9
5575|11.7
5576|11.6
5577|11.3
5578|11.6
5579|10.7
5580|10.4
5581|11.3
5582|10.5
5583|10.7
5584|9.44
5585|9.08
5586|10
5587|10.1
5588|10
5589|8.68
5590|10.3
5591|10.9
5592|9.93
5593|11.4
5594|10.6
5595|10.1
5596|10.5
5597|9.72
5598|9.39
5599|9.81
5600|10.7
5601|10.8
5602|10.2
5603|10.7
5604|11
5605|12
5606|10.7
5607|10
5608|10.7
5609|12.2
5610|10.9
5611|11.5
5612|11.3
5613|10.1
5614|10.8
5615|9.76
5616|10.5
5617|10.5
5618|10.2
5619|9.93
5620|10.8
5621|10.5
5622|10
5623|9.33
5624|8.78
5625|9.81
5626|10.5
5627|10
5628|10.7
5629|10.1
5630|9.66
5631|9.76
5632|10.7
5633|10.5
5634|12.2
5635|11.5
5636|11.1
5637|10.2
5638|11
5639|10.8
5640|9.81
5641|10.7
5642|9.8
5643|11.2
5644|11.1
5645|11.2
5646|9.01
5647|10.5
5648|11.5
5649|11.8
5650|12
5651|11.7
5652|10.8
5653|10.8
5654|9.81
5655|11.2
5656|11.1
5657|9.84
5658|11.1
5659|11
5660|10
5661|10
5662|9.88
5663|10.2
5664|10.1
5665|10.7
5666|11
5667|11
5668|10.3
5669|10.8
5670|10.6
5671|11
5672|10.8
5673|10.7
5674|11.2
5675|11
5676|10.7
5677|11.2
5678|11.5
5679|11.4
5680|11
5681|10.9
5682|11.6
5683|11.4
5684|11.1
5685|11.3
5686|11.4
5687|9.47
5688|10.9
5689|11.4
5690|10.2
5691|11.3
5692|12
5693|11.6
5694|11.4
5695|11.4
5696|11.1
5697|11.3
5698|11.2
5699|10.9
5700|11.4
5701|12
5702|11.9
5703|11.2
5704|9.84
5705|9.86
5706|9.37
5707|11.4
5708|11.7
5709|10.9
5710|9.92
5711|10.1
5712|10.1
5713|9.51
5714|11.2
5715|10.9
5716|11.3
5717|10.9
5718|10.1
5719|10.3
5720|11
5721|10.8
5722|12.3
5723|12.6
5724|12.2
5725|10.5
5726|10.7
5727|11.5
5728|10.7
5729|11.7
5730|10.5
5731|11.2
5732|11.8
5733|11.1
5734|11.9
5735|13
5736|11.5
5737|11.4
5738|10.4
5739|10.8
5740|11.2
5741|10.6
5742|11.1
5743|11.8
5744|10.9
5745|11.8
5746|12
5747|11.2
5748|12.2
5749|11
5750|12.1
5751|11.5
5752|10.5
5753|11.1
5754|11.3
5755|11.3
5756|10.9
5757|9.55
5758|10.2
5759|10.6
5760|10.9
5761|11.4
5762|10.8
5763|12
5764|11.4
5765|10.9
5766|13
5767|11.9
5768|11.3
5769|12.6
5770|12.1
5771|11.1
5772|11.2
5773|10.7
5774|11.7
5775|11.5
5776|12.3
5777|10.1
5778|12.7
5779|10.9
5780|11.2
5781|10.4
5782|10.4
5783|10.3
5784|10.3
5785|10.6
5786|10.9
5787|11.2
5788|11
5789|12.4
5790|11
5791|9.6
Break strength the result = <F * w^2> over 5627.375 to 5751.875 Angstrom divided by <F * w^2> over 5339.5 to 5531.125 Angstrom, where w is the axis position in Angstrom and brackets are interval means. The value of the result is 1.1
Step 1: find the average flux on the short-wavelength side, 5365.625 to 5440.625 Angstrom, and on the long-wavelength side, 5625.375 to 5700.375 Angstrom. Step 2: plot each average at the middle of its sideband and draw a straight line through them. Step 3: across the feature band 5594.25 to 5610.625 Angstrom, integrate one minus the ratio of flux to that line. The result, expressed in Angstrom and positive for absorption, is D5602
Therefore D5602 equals 0.33 Angstrom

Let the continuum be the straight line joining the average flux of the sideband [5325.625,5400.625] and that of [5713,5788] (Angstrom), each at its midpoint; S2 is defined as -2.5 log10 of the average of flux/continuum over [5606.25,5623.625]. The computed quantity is 0.05 mag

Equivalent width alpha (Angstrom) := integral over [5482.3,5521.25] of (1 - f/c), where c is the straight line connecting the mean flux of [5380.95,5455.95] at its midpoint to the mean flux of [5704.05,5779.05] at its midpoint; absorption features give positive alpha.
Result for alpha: 0.4 Angstrom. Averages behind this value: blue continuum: 10.8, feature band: 10.8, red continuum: 11.2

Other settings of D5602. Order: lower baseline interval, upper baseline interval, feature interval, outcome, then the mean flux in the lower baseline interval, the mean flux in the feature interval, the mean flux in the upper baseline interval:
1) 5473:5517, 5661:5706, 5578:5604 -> 1.2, 10.6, 10.3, 11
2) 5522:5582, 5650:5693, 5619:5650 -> 1.1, 11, 10.5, 10.9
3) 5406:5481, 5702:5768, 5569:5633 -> 2.6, 10.7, 10.5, 11.1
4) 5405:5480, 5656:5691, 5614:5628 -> 0.9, 10.7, 10.1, 10.8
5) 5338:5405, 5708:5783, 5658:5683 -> 0.7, 10.8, 10.8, 11.2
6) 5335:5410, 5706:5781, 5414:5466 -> -0.2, 10.7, 10.9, 11.2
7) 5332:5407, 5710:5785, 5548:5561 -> 0.2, 10.8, 10.8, 11.2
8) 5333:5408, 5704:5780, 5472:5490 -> 0.6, 10.8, 10.5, 11.2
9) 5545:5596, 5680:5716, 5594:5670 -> 2.0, 10.7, 10.6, 11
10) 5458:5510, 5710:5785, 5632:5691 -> 0.9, 10.6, 10.8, 11.2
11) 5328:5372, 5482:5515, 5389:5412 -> 0.6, 10.8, 10.5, 10.7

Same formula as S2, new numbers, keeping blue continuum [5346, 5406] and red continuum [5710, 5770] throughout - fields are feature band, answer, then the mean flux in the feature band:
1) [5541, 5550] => -0.021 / 11.2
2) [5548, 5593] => 0.028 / 10.7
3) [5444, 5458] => 0.058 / 10.3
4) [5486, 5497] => 0.014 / 10.8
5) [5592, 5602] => 0.075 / 10.3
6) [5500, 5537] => 0.005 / 10.9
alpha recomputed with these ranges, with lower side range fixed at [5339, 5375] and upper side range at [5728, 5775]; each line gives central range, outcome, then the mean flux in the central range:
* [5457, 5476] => 0.45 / 10.7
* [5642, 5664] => 0.97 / 10.7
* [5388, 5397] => 0.06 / 10.8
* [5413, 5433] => -0.46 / 11.2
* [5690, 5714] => 0.73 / 10.9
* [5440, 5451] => 0.22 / 10.7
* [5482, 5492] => 0.26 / 10.7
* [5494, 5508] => 0.30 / 10.8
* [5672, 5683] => 0.11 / 11.1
